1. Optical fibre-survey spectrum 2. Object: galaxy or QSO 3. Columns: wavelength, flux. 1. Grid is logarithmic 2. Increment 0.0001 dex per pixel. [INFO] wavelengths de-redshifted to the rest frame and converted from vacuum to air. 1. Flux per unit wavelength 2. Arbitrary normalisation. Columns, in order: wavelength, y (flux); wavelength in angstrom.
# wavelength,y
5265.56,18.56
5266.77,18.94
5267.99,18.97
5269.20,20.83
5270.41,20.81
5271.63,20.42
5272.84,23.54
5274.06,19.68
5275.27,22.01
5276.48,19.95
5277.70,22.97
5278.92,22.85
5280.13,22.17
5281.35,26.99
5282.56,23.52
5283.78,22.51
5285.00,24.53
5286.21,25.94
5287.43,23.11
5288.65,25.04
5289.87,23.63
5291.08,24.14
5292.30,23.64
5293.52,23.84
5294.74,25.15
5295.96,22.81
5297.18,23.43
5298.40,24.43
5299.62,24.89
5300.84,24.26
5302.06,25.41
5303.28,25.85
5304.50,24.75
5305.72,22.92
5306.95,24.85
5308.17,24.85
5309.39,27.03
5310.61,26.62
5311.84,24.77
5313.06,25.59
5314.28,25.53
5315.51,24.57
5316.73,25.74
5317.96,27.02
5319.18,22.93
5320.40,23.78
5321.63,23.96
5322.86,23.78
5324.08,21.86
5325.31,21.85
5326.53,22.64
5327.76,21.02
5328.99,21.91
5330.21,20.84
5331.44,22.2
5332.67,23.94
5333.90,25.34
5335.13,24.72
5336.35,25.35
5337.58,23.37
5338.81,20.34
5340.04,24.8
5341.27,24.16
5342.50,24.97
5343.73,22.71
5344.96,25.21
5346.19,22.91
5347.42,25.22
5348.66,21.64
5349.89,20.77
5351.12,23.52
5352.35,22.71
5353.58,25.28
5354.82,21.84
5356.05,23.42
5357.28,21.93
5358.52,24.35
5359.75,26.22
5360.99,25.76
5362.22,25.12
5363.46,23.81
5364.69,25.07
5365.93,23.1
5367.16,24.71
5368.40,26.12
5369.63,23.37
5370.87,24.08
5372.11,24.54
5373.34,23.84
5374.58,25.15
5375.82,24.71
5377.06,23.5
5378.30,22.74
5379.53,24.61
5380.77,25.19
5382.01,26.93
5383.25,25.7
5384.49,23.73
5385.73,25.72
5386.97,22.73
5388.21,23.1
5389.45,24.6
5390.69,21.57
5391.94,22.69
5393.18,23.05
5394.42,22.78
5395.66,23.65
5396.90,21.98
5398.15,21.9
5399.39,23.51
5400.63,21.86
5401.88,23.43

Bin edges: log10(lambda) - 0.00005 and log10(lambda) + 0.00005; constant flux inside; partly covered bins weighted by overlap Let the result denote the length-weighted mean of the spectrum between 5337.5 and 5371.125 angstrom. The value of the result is 23.8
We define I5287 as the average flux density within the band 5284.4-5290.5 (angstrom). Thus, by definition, 24.5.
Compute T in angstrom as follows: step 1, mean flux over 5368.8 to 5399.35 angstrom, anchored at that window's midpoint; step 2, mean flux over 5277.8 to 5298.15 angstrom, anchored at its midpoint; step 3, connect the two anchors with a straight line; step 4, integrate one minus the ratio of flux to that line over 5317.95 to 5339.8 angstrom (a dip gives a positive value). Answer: 0.7 angstrom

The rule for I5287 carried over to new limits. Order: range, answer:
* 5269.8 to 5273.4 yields 21.6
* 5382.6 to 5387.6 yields 24.5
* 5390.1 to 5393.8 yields 22.4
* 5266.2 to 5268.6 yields 18.9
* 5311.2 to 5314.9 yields 25.3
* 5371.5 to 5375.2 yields 24.5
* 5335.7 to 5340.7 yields 23.5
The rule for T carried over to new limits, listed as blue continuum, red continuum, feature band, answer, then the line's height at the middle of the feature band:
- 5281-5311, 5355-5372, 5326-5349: 1.0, 24.4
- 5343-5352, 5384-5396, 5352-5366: -0.5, 23.2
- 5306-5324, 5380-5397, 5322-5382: 1.7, 24.4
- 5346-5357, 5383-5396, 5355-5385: -1.5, 23.3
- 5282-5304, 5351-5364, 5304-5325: -0.5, 24.2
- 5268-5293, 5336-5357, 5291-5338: -2.1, 23.1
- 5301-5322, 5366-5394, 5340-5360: 0.8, 24.6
